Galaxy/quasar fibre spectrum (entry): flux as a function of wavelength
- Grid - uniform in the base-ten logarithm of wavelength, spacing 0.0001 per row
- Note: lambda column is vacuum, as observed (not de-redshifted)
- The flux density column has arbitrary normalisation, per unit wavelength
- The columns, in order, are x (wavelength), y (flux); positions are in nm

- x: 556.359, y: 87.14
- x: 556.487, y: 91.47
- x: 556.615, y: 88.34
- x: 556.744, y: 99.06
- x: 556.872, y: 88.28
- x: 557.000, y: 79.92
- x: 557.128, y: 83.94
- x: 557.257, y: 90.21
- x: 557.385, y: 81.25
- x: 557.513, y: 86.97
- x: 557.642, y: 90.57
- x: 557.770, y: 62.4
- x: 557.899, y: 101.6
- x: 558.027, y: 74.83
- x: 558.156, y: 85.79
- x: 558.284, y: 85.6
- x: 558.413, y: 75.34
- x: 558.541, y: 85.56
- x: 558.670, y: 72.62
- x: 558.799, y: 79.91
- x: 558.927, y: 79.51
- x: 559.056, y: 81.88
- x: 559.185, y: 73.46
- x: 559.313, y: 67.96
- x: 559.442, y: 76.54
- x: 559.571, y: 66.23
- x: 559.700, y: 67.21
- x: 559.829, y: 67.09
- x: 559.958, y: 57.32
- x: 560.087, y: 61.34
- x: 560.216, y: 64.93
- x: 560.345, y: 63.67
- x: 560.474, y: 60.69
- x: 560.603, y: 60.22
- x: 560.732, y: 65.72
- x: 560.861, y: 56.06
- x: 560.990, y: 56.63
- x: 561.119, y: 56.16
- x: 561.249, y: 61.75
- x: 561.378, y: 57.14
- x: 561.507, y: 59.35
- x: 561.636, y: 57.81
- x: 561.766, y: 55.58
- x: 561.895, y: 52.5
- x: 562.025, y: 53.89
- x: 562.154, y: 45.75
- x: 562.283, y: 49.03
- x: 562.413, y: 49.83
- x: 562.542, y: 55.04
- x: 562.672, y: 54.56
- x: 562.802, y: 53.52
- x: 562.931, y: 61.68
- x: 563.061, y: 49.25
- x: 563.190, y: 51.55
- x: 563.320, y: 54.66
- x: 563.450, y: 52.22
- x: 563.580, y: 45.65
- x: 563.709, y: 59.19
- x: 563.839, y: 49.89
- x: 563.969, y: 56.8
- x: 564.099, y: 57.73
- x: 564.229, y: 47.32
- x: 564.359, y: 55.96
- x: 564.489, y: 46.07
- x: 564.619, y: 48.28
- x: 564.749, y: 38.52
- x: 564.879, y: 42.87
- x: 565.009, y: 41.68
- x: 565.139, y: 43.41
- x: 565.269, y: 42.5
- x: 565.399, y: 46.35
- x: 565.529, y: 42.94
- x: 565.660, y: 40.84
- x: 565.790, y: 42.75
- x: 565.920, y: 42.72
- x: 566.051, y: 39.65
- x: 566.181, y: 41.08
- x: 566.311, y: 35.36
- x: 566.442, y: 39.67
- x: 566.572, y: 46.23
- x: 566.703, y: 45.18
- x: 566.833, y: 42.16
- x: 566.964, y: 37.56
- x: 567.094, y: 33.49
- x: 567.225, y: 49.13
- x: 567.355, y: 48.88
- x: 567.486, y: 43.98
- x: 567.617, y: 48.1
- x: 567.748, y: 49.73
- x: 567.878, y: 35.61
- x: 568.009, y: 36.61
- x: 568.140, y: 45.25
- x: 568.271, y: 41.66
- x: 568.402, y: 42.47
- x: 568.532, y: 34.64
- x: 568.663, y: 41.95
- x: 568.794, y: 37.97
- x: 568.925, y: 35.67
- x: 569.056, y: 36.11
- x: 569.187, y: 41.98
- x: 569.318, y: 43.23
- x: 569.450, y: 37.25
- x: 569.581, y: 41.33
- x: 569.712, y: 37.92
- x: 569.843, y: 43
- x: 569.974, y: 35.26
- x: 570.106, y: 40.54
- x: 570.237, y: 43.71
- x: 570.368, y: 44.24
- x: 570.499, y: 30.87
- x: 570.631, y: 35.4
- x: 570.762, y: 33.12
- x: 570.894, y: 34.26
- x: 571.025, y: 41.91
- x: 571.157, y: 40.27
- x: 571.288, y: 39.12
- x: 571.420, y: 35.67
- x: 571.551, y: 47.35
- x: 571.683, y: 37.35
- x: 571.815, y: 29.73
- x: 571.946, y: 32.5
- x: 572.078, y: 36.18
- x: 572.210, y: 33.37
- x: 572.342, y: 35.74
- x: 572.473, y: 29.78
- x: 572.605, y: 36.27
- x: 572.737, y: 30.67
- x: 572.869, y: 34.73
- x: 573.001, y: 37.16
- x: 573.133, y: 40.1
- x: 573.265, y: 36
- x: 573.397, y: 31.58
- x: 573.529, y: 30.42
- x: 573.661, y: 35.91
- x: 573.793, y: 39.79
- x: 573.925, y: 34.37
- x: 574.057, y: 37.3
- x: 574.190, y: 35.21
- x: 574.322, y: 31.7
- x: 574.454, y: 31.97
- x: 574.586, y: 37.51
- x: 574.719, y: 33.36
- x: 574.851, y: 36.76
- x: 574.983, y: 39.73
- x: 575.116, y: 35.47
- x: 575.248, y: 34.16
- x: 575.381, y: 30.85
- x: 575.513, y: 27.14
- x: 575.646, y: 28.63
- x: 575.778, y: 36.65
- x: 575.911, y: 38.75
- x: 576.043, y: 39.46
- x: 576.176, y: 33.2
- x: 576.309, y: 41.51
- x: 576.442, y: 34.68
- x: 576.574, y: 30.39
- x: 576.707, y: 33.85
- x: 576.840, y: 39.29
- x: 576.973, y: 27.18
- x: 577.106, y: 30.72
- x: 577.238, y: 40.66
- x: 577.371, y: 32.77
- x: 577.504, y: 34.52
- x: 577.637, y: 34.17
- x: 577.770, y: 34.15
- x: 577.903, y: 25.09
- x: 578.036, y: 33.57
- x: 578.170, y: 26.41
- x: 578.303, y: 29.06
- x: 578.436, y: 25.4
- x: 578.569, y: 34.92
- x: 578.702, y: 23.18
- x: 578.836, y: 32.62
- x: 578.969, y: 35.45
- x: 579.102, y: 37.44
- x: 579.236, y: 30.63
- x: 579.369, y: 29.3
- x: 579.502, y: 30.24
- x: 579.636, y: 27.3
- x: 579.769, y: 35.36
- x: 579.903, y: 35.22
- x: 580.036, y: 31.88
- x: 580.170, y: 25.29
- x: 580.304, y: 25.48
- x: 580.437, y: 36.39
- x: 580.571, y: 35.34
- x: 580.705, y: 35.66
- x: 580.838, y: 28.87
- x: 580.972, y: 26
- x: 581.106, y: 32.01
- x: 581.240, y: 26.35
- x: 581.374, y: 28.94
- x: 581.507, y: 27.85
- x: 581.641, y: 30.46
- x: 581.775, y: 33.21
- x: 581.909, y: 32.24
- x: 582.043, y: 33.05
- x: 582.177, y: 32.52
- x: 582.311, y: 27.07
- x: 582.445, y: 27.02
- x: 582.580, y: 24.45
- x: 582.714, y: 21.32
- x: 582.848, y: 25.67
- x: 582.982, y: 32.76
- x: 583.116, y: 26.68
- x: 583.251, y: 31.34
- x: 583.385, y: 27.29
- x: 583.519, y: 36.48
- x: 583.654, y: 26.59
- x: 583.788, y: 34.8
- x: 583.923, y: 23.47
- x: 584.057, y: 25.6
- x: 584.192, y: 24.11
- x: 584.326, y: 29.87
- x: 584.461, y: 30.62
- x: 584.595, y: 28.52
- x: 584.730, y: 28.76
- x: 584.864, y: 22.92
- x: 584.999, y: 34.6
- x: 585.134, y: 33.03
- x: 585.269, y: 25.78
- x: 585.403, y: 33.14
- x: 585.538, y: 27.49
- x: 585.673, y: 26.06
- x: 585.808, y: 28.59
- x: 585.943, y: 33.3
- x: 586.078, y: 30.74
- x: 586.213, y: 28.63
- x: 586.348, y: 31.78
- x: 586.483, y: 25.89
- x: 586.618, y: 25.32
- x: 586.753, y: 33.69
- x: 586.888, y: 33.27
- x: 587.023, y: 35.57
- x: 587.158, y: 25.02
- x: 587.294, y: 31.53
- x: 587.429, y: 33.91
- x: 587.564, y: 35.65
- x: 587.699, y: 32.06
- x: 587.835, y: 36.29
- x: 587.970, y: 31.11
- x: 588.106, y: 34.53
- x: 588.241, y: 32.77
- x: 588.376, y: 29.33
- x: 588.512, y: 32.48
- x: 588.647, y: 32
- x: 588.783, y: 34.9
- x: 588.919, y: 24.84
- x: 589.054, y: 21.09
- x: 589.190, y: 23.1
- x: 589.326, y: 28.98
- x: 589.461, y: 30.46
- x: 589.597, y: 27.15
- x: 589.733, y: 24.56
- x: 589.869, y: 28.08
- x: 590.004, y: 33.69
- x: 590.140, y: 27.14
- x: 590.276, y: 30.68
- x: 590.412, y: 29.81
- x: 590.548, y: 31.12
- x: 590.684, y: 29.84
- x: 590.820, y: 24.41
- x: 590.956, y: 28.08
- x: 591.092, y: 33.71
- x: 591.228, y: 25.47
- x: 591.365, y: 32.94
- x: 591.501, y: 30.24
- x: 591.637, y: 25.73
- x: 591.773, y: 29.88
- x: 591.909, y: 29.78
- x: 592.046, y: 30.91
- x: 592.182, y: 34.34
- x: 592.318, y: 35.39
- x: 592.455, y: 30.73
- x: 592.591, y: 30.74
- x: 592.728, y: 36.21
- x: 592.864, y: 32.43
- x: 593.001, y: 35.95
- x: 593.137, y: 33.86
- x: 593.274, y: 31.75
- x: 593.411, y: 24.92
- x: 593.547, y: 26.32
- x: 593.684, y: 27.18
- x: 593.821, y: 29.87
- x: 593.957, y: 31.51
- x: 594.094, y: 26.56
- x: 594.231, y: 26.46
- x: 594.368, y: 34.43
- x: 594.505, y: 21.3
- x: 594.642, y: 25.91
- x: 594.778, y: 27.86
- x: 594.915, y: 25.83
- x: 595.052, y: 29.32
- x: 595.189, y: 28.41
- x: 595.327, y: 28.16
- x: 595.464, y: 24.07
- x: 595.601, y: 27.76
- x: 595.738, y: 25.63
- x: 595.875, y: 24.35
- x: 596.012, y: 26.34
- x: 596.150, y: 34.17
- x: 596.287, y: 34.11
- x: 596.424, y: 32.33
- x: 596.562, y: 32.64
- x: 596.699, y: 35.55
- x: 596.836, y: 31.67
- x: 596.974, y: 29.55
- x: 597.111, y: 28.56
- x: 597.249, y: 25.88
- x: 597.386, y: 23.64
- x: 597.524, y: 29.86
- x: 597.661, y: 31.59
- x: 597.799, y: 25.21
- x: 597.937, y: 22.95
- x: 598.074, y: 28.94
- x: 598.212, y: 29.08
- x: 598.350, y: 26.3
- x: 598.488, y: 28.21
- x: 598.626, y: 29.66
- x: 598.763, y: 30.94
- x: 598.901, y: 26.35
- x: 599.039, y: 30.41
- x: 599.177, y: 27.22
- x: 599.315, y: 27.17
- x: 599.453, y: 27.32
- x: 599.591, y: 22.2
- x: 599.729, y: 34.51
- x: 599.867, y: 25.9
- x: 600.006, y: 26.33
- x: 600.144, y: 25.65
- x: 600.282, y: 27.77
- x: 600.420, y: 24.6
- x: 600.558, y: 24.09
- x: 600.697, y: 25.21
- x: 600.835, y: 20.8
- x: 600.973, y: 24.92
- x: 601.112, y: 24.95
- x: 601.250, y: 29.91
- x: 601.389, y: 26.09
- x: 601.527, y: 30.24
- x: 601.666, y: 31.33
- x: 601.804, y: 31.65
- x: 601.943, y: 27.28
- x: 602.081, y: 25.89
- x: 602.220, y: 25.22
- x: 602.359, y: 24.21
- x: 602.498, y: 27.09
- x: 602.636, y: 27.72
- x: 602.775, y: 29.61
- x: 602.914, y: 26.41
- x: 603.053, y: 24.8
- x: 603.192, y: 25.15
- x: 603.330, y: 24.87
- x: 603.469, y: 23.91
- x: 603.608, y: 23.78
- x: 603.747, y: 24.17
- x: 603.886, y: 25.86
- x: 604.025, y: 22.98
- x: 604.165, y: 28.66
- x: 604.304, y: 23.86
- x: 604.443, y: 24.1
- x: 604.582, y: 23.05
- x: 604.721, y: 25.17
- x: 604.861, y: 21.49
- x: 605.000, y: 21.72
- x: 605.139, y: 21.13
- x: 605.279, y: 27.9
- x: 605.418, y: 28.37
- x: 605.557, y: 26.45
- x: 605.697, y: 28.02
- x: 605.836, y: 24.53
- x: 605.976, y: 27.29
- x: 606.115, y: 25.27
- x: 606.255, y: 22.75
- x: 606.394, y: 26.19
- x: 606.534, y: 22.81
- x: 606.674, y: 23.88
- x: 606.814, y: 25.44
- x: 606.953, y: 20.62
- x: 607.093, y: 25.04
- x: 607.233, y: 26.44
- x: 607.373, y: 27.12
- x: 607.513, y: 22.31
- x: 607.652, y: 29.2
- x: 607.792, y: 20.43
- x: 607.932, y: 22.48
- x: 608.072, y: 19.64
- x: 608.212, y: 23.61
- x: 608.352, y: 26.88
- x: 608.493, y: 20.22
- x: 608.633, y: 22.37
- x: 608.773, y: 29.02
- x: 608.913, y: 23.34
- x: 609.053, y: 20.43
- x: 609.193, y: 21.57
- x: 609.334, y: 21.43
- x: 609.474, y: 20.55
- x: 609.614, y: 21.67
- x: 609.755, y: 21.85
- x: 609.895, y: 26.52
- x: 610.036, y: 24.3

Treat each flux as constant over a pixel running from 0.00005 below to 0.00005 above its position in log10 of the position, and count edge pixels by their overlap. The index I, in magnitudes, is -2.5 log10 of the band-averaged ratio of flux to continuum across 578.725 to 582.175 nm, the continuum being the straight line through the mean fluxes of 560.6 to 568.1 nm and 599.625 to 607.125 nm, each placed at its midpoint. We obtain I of 0.25 mag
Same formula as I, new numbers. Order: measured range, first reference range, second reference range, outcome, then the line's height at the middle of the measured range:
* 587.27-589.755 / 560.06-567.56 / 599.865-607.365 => 0.15 mag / 34.9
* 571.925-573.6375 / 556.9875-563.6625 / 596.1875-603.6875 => 0.49 mag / 53.9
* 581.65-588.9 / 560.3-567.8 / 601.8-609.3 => 0.22 mag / 36.9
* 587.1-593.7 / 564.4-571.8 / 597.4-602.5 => 0.03 mag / 31.3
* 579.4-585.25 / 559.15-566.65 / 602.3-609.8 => 0.33 mag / 40.2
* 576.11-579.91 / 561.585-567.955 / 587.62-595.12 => 0.19 mag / 38.6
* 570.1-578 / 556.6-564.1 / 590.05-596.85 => 0.41 mag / 51.3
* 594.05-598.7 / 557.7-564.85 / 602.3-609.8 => 0.14 mag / 32.4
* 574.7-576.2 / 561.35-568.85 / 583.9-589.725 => 0.12 mag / 38.7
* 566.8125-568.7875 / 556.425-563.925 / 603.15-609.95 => 0.39 mag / 60.3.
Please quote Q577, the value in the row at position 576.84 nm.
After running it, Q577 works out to 39.29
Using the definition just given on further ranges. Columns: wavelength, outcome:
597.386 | 23.64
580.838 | 28.87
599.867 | 25.9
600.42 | 24.6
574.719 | 33.36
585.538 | 27.49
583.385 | 27.29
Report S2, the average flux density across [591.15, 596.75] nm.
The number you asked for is 29.7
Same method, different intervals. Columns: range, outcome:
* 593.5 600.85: 27.9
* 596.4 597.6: 29.9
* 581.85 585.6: 28.8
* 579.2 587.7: 29.8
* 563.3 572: 42.2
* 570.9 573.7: 35.8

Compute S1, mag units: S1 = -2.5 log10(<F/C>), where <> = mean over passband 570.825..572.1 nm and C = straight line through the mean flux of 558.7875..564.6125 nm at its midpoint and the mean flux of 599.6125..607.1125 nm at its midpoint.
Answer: 0.335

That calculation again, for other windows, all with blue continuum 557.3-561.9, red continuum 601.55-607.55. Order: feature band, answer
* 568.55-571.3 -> 0.47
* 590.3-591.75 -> 0.31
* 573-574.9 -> 0.50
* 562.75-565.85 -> 0.32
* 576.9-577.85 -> 0.49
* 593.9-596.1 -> 0.27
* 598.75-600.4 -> 0.11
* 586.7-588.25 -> 0.27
